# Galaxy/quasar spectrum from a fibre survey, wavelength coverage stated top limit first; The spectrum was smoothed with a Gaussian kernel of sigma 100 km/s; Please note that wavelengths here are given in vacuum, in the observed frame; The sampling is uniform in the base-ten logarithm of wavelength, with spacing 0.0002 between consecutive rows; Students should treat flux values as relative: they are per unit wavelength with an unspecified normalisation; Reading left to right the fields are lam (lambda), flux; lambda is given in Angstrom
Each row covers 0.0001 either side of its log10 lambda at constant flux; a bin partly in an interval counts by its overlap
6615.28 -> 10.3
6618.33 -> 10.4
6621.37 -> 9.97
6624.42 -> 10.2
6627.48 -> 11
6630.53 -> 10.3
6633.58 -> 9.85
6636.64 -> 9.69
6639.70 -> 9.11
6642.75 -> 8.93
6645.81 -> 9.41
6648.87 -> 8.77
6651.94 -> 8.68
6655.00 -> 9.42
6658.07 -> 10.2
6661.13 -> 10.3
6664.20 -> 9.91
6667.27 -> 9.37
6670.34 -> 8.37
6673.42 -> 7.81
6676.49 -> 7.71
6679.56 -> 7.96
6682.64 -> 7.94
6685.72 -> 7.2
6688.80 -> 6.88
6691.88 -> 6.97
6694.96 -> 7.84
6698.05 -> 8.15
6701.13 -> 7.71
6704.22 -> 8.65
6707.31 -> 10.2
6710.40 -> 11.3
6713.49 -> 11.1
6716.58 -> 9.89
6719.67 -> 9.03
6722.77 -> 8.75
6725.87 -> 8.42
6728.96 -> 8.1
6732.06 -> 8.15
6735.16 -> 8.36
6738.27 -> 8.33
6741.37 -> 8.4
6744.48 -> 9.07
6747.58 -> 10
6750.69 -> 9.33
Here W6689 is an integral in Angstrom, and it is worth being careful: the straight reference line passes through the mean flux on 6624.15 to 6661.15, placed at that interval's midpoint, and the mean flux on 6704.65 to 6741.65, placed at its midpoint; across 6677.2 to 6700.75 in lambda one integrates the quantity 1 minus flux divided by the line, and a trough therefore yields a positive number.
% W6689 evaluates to 4.5 Angstrom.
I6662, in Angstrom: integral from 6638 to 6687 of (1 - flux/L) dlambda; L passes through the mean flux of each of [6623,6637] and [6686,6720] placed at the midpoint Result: 4.03 Angstrom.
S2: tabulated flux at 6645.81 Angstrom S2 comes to 9.41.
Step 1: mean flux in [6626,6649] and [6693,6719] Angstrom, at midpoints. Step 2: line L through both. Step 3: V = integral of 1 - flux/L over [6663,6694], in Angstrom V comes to 4.8 Angstrom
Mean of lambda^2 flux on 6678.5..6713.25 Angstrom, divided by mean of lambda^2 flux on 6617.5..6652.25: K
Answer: 0.88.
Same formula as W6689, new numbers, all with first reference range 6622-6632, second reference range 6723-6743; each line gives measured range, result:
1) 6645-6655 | 1.00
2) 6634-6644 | 0.87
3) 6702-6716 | -2.17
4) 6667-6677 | 1.37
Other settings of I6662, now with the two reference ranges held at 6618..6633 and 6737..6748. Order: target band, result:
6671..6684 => 2.4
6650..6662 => 0.4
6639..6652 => 1.4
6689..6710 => 2.4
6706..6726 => -1.5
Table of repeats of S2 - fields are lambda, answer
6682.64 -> 7.94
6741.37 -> 8.4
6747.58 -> 10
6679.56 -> 7.96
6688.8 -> 6.88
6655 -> 9.42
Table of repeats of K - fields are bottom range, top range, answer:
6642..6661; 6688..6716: 0.96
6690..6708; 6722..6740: 1.03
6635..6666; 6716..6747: 0.94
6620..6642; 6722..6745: 0.87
